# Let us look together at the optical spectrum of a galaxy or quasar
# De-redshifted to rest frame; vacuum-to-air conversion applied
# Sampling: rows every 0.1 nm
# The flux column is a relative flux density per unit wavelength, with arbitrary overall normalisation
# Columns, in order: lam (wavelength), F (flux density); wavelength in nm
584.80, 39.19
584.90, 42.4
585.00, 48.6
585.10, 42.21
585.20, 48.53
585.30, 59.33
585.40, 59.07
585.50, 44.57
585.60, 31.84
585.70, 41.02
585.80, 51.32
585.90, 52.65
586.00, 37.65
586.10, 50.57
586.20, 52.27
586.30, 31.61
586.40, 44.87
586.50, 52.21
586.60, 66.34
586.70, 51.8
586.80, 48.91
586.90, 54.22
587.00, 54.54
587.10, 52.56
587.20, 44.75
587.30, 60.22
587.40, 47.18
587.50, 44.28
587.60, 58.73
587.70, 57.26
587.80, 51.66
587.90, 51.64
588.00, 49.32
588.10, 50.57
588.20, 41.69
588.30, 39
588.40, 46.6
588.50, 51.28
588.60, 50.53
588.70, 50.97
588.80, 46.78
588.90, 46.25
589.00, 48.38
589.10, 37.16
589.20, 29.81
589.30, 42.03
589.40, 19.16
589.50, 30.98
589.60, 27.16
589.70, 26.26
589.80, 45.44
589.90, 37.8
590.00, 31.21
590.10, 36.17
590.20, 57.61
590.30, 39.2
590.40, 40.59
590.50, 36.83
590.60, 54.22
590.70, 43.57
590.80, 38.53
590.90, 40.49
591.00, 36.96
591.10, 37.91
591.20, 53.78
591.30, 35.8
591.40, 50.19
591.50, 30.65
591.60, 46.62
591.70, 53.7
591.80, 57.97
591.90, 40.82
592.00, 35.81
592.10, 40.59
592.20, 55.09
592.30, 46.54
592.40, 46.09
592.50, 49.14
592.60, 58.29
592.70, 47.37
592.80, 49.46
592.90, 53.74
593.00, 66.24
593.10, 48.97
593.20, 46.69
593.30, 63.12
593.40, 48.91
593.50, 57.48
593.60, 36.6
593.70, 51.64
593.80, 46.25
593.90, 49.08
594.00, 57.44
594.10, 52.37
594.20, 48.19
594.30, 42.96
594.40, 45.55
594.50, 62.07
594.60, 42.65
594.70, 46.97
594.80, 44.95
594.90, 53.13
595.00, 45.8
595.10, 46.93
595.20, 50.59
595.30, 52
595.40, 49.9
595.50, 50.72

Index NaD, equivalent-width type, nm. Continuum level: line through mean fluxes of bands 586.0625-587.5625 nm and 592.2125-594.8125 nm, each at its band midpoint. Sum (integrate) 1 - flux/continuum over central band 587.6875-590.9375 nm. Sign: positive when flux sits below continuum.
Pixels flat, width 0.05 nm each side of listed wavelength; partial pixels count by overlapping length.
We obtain 0.54 nm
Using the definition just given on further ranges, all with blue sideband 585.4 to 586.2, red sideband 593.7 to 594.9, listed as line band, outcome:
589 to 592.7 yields 0.48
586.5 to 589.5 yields -0.08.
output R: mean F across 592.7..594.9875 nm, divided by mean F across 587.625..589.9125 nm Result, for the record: 1.2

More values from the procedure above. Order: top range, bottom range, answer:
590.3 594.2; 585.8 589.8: 1.03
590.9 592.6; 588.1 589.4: 1.04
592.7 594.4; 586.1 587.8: 0.99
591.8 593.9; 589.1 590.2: 1.46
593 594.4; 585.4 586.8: 1.06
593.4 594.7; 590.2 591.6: 1.17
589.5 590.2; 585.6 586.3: 0.78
